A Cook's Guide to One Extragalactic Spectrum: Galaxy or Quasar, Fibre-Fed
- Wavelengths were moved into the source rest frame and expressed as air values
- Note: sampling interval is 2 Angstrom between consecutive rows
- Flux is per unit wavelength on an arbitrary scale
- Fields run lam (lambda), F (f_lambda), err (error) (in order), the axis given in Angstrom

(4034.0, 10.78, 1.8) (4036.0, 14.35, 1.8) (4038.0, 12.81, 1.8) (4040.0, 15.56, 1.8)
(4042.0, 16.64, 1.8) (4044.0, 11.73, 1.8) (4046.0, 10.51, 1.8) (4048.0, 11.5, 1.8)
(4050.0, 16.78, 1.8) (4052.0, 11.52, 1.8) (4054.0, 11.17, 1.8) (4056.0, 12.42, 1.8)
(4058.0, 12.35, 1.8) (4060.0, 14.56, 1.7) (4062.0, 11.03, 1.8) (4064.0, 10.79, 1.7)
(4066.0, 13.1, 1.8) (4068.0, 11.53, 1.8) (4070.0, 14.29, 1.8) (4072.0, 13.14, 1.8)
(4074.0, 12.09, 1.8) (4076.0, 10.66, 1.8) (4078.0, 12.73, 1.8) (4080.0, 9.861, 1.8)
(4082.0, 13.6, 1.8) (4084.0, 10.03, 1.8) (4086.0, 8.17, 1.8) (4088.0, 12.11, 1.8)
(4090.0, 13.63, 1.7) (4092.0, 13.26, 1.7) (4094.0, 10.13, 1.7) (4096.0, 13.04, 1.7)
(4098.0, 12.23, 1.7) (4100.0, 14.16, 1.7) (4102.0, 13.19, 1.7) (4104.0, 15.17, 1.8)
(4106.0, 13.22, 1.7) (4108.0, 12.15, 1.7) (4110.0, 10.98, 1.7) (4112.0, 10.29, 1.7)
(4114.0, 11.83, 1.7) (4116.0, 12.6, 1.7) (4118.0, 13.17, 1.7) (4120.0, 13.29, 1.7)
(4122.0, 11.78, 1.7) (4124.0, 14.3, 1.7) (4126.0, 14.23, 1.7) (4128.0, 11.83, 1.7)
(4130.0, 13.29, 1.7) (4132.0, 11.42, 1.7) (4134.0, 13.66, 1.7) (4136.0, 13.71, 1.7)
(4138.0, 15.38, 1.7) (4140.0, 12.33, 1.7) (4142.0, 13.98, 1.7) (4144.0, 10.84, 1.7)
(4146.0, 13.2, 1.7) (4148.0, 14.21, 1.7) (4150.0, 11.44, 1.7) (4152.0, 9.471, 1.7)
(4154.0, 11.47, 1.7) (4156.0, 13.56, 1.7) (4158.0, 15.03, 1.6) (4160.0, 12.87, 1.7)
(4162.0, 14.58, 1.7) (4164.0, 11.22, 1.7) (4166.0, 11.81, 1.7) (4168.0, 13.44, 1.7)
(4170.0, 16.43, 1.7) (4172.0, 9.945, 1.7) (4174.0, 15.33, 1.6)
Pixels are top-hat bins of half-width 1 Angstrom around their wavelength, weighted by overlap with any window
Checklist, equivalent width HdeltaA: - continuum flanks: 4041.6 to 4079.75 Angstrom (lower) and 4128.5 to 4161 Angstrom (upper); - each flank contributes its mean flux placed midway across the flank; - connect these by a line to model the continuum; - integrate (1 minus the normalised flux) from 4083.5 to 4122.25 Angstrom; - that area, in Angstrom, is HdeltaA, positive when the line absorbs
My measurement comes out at 1.19 Angstrom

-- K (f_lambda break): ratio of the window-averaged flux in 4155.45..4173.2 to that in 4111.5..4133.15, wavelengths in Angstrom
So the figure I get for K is 1.05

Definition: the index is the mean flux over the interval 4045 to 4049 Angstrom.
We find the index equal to 11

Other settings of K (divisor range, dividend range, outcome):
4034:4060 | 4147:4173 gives 0.97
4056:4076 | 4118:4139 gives 1.07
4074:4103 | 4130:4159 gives 1.08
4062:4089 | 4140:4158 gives 1.06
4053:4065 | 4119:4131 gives 1.09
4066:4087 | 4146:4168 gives 1.08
